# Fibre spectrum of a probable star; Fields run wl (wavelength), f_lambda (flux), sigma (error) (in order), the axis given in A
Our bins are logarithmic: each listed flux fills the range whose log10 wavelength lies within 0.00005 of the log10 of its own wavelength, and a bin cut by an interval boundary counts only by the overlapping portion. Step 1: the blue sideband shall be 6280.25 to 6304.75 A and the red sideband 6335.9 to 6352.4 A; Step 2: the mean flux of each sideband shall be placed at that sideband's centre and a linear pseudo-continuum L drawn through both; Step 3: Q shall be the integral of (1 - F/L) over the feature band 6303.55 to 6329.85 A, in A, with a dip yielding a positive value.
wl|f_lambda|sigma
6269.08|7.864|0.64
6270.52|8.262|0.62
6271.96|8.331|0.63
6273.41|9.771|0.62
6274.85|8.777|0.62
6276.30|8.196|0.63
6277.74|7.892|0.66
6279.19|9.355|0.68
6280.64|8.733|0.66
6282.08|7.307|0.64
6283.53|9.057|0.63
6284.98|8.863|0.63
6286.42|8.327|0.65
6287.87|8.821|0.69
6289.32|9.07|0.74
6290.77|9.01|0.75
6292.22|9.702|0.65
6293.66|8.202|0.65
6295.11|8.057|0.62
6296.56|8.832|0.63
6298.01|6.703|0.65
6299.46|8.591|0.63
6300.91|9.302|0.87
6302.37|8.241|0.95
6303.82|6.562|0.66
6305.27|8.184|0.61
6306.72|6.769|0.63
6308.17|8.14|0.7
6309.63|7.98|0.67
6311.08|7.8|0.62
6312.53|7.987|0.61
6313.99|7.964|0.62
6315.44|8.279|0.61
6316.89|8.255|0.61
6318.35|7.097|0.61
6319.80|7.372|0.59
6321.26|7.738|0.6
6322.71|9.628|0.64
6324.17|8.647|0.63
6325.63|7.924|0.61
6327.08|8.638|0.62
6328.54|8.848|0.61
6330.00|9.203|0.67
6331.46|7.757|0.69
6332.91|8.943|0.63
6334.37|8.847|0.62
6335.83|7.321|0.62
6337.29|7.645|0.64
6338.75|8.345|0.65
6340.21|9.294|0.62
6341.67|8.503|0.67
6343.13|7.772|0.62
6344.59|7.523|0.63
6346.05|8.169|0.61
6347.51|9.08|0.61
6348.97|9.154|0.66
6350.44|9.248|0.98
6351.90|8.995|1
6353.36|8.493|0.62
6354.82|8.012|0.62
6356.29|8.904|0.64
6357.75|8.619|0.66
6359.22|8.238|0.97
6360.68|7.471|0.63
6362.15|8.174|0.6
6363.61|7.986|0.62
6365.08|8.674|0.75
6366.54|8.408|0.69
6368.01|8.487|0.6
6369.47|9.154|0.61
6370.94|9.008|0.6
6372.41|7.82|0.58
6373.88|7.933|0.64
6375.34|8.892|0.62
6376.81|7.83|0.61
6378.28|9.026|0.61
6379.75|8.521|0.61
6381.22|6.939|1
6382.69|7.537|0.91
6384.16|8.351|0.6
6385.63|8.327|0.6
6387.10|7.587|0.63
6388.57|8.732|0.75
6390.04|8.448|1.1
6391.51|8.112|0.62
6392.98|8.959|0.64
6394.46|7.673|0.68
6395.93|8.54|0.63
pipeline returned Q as 1.3 A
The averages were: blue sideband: 8.43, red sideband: 8.47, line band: 8.04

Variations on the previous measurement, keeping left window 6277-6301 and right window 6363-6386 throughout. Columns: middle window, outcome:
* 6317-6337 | 0.4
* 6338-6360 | -0.5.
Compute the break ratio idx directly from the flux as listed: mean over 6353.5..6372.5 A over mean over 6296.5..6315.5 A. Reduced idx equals 1.06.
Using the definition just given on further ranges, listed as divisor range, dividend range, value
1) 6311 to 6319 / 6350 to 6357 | 1.10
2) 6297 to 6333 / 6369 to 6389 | 1.02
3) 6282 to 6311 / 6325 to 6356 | 1.02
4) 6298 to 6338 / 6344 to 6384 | 1.03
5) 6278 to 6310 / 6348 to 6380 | 1.02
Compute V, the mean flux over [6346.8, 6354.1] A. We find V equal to 8.99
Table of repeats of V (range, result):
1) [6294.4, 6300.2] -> 8.05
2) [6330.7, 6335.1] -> 8.53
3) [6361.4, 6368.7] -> 8.34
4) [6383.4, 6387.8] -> 8.09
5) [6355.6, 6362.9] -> 8.28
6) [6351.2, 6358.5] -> 8.6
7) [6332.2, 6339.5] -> 8.22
